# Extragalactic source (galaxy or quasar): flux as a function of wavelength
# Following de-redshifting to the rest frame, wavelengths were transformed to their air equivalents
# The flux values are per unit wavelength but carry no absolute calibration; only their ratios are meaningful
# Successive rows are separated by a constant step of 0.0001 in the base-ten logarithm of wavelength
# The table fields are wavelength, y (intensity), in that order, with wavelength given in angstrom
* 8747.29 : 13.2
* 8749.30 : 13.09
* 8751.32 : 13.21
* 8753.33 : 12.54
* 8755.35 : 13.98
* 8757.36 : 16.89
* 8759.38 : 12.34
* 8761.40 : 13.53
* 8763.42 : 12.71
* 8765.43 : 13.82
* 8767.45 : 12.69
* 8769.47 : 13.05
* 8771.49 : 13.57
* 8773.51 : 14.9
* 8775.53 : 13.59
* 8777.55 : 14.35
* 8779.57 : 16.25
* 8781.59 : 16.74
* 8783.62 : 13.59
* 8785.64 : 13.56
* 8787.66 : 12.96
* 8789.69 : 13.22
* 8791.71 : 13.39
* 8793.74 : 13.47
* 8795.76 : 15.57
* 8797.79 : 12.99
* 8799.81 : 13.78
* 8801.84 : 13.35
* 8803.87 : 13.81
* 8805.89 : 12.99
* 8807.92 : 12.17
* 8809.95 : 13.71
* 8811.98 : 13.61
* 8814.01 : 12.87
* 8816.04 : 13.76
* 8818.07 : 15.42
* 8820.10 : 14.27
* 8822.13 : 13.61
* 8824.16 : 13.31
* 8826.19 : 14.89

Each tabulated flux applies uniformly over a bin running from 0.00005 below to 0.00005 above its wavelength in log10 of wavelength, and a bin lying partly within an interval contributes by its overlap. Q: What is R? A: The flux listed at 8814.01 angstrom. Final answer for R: 12.87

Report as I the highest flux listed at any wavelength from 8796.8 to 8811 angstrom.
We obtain 13.81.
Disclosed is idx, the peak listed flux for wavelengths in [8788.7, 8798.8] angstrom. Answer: 15.57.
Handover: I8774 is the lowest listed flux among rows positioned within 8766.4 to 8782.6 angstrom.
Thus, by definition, 12.69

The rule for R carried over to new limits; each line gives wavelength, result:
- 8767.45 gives 12.69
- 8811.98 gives 13.61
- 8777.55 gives 14.35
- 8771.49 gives 13.57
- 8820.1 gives 14.27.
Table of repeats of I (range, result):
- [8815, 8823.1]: 15.42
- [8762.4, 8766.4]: 13.82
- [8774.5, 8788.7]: 16.74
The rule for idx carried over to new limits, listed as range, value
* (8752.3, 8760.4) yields 16.89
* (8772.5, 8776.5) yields 14.9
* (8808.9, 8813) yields 13.71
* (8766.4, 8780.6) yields 16.25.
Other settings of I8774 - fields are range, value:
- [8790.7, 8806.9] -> 12.99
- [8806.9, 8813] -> 12.17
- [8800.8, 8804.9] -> 13.35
